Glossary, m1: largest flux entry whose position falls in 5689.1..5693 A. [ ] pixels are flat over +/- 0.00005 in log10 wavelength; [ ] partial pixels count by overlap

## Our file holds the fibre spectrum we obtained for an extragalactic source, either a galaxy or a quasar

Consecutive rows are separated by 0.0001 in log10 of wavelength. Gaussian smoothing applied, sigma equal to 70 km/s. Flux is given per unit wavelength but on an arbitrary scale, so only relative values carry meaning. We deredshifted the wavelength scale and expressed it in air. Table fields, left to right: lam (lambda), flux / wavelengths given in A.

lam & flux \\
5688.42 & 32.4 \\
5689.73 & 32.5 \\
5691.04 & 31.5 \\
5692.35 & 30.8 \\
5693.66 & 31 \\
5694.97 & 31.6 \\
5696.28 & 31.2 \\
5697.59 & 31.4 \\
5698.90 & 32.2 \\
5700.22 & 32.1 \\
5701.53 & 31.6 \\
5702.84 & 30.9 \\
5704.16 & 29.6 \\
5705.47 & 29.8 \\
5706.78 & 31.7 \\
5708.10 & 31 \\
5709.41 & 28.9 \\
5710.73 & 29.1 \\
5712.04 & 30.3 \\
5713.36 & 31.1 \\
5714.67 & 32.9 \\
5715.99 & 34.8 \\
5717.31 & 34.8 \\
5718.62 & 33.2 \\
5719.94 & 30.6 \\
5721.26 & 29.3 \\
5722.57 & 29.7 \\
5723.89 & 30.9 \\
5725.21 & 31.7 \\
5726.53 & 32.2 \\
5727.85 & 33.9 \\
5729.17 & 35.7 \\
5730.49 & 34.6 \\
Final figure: 32.5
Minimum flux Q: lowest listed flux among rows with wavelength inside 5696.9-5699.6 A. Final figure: 31.4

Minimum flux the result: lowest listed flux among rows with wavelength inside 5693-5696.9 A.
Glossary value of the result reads 31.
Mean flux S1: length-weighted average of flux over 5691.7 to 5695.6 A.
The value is 31.1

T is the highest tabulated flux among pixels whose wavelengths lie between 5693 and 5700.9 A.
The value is 32.2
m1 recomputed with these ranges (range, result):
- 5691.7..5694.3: 31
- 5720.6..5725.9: 31.7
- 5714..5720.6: 34.8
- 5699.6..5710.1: 32.1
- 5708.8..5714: 31.1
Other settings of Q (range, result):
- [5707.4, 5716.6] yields 28.9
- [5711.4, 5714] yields 30.3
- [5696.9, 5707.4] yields 29.6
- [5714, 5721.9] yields 29.3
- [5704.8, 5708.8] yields 29.8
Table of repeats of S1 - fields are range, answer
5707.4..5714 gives 30.1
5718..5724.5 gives 30.7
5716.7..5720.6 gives 32.9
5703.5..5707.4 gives 30.4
